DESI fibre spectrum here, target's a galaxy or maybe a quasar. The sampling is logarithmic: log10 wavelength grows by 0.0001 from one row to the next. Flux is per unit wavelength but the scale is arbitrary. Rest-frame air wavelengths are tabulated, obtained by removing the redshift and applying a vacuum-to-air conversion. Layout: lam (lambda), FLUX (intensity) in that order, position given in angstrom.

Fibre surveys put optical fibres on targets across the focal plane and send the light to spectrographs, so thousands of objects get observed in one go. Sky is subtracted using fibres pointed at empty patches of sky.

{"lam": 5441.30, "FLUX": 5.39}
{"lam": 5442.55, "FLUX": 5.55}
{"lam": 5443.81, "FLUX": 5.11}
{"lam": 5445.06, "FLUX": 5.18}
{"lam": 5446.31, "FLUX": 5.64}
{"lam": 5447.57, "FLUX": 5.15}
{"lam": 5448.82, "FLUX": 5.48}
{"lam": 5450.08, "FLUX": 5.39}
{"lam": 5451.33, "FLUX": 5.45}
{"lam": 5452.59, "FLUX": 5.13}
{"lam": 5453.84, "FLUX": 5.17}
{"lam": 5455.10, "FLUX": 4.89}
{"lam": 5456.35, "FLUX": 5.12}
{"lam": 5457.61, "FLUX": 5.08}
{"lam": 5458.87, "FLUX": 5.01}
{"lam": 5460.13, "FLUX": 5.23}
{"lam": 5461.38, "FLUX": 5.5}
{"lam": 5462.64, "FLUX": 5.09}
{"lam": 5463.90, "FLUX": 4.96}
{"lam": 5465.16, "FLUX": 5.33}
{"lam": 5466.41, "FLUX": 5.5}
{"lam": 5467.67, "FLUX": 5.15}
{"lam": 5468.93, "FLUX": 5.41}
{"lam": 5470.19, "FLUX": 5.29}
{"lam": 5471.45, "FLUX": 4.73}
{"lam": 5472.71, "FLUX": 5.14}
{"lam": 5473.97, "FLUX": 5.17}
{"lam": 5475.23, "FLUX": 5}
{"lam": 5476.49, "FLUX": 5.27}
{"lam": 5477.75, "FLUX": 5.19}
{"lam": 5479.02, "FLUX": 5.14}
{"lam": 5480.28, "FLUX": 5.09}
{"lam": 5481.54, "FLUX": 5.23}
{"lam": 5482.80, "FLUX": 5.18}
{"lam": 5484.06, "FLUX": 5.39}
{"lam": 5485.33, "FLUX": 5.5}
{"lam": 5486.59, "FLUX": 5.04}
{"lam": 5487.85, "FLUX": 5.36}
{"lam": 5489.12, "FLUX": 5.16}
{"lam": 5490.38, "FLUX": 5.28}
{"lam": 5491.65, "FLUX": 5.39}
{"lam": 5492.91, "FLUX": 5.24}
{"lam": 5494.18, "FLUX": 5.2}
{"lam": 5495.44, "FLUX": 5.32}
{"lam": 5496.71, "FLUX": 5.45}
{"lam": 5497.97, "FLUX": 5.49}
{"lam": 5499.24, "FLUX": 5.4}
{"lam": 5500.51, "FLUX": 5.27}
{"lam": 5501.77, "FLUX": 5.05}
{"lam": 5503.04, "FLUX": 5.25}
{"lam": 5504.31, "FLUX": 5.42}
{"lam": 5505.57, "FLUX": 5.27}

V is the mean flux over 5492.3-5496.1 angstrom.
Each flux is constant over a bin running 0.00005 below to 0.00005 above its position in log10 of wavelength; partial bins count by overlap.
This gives 5.25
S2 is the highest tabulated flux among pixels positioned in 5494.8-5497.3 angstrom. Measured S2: 5.45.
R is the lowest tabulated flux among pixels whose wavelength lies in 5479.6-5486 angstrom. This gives 5.09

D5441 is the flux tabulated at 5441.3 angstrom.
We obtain 5.39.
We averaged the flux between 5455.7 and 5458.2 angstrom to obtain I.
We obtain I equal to 5.1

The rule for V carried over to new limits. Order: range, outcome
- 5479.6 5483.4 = 5.17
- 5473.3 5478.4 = 5.15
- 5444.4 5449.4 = 5.37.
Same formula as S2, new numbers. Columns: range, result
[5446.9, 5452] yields 5.48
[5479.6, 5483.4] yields 5.23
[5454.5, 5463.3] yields 5.5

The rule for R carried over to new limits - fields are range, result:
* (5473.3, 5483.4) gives 5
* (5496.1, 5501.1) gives 5.27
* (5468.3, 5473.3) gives 4.73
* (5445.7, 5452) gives 5.15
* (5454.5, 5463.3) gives 4.89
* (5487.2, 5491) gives 5.16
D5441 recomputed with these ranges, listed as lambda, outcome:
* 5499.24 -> 5.4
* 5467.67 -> 5.15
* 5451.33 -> 5.45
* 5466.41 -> 5.5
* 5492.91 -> 5.24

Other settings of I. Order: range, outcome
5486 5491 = 5.21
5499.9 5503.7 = 5.19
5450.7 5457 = 5.16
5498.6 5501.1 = 5.32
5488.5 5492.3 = 5.28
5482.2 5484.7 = 5.28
